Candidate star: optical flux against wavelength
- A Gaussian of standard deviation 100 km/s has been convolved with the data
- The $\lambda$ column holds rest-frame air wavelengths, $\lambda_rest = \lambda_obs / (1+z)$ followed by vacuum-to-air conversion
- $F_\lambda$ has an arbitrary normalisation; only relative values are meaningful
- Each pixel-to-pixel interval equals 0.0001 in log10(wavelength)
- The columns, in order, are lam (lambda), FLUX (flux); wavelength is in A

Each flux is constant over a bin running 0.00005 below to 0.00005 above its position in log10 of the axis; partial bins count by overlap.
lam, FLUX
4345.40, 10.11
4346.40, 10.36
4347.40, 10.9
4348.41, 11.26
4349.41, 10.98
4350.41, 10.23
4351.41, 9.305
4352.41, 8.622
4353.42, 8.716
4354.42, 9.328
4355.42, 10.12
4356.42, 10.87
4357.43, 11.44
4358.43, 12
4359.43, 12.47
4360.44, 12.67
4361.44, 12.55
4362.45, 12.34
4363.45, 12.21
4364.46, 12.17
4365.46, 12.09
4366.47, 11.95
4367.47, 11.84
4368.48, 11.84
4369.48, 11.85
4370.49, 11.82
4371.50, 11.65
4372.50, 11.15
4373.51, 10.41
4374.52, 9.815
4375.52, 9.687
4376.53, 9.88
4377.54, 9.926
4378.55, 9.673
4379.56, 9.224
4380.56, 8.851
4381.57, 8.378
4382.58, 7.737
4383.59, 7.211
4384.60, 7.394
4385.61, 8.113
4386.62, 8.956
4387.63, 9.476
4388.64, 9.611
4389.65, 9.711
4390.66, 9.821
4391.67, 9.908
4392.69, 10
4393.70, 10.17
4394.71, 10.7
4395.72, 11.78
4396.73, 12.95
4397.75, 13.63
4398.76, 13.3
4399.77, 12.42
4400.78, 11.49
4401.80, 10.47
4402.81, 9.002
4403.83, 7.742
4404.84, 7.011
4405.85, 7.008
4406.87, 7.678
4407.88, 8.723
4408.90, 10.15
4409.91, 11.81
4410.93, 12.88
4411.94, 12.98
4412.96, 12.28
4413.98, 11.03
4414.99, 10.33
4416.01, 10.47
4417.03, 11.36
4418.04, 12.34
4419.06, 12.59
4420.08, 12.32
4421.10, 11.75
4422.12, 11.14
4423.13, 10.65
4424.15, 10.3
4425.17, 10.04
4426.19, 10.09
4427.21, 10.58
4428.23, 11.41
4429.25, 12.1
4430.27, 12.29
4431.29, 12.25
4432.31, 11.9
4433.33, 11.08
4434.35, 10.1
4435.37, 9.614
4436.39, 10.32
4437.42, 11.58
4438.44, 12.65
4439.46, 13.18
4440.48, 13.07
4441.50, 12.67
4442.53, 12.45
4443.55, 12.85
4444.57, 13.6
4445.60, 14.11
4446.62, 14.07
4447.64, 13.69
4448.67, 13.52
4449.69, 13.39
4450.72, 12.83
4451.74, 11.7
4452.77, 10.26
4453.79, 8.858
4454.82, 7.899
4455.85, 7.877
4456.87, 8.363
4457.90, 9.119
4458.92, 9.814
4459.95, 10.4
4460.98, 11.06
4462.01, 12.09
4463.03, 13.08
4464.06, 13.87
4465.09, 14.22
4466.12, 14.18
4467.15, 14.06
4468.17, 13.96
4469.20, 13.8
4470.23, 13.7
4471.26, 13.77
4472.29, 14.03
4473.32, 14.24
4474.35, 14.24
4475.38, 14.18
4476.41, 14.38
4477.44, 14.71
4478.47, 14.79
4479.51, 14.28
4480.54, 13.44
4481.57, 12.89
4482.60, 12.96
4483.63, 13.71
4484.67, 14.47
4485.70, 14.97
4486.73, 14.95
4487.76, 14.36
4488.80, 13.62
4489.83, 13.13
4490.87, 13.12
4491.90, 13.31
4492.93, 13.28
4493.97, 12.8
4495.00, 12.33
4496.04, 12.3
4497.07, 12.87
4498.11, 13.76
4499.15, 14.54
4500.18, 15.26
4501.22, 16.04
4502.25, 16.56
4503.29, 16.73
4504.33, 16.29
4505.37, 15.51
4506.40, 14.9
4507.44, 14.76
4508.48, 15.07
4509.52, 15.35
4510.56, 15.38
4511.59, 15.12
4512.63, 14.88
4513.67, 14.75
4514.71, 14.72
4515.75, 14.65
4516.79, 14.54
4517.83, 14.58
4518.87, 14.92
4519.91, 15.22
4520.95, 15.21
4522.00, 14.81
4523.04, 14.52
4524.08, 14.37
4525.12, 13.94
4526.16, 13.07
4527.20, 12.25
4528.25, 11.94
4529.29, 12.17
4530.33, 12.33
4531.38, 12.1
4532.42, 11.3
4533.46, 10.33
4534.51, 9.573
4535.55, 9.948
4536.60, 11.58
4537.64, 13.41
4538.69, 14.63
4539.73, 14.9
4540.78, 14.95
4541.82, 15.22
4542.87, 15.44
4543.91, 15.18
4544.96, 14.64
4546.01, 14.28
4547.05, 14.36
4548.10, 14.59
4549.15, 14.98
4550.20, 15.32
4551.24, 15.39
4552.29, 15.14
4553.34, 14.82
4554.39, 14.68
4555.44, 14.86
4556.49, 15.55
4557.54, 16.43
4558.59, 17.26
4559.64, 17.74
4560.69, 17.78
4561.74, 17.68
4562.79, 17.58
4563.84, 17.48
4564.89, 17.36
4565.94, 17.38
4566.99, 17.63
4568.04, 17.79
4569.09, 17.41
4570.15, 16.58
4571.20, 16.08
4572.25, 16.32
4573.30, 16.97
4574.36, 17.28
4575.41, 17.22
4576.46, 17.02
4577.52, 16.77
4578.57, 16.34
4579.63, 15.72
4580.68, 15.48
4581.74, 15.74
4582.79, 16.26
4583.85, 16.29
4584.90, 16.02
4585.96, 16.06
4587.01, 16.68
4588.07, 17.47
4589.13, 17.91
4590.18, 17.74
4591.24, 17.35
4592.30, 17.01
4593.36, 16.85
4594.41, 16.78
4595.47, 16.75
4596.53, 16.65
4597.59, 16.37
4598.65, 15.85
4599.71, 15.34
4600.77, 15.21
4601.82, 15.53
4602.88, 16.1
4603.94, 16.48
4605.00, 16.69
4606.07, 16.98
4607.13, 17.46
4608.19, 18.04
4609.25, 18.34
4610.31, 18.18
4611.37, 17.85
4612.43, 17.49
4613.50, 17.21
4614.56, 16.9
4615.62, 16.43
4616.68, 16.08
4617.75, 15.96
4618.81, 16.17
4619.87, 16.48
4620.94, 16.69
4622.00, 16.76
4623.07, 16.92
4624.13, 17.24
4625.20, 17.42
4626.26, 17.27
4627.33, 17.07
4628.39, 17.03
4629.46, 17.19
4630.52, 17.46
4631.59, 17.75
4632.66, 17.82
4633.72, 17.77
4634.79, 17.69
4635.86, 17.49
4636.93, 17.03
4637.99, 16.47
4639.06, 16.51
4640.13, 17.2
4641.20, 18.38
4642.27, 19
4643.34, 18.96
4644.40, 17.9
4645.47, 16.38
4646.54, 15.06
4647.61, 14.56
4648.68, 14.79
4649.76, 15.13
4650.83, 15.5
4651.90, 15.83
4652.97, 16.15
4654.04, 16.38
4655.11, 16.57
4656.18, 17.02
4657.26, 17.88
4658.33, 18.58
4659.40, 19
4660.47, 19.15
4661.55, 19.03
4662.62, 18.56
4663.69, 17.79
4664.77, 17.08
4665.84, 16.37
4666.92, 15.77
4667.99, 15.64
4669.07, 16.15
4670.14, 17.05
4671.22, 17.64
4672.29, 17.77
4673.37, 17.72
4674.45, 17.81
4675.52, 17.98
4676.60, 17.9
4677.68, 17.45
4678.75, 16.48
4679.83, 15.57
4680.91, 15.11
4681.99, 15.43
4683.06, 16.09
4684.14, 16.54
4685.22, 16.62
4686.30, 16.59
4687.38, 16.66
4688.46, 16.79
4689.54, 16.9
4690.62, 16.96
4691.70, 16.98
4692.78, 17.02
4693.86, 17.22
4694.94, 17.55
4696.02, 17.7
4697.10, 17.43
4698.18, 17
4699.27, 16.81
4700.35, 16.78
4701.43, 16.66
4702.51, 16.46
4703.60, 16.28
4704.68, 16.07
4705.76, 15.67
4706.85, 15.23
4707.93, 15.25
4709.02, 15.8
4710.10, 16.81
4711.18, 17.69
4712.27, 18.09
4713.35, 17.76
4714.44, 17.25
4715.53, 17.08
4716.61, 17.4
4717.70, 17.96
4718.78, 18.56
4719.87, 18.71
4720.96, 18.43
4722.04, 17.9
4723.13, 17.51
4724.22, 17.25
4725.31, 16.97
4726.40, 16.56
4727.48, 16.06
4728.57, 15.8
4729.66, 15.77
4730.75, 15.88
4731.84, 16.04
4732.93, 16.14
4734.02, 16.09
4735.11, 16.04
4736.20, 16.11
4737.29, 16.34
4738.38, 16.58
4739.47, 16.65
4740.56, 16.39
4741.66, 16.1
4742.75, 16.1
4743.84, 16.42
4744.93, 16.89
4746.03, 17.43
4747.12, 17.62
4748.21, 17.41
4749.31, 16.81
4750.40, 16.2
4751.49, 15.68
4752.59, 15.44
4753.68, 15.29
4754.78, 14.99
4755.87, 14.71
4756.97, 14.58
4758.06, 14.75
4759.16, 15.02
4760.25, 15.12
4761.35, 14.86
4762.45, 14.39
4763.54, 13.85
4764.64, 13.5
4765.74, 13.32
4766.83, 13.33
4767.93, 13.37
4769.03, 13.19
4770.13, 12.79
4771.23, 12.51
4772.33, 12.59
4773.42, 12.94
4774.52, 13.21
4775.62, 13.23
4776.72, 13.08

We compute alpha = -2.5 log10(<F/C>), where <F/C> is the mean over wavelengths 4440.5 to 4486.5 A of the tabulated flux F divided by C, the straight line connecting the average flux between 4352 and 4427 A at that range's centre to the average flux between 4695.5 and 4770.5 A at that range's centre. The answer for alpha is -0.09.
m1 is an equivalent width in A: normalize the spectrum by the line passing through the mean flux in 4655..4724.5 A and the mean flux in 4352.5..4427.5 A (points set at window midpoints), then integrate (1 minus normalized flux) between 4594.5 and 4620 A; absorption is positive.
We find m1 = -2.3 A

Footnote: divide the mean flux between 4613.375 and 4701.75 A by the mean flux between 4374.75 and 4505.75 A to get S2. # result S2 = 1.43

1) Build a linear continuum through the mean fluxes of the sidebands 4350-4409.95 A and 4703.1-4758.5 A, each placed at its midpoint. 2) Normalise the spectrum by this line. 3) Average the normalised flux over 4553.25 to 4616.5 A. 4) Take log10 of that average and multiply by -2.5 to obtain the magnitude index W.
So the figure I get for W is -0.20 mag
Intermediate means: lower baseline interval 10.3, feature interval 16.8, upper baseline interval 16.5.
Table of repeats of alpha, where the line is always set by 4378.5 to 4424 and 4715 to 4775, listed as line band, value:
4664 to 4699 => -0.15 mag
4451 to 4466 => 0.04 mag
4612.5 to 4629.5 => -0.22 mag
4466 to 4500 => -0.19 mag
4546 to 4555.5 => -0.18 mag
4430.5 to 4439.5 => -0.05 mag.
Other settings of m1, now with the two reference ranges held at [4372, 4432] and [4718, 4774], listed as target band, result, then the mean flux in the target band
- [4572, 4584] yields -3.1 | 16.5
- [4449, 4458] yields 0.8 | 10.1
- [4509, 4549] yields -4.9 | 13.8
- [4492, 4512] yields -4.6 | 14.6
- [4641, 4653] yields -1.9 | 16.4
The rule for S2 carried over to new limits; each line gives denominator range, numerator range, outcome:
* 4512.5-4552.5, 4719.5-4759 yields 1.18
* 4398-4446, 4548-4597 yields 1.48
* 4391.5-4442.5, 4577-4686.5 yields 1.52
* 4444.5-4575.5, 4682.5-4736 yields 1.19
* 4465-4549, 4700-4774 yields 1.14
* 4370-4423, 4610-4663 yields 1.66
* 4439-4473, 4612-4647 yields 1.39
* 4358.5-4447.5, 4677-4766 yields 1.49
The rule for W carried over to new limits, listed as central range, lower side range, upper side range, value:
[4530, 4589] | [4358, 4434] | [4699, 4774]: -0.17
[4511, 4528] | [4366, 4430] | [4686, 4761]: -0.14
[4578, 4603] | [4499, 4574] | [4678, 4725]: -0.05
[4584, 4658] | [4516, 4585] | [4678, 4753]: -0.07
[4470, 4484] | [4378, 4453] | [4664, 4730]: -0.14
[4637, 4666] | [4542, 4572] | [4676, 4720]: -0.03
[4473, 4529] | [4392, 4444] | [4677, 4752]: -0.13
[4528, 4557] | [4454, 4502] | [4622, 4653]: 0.07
